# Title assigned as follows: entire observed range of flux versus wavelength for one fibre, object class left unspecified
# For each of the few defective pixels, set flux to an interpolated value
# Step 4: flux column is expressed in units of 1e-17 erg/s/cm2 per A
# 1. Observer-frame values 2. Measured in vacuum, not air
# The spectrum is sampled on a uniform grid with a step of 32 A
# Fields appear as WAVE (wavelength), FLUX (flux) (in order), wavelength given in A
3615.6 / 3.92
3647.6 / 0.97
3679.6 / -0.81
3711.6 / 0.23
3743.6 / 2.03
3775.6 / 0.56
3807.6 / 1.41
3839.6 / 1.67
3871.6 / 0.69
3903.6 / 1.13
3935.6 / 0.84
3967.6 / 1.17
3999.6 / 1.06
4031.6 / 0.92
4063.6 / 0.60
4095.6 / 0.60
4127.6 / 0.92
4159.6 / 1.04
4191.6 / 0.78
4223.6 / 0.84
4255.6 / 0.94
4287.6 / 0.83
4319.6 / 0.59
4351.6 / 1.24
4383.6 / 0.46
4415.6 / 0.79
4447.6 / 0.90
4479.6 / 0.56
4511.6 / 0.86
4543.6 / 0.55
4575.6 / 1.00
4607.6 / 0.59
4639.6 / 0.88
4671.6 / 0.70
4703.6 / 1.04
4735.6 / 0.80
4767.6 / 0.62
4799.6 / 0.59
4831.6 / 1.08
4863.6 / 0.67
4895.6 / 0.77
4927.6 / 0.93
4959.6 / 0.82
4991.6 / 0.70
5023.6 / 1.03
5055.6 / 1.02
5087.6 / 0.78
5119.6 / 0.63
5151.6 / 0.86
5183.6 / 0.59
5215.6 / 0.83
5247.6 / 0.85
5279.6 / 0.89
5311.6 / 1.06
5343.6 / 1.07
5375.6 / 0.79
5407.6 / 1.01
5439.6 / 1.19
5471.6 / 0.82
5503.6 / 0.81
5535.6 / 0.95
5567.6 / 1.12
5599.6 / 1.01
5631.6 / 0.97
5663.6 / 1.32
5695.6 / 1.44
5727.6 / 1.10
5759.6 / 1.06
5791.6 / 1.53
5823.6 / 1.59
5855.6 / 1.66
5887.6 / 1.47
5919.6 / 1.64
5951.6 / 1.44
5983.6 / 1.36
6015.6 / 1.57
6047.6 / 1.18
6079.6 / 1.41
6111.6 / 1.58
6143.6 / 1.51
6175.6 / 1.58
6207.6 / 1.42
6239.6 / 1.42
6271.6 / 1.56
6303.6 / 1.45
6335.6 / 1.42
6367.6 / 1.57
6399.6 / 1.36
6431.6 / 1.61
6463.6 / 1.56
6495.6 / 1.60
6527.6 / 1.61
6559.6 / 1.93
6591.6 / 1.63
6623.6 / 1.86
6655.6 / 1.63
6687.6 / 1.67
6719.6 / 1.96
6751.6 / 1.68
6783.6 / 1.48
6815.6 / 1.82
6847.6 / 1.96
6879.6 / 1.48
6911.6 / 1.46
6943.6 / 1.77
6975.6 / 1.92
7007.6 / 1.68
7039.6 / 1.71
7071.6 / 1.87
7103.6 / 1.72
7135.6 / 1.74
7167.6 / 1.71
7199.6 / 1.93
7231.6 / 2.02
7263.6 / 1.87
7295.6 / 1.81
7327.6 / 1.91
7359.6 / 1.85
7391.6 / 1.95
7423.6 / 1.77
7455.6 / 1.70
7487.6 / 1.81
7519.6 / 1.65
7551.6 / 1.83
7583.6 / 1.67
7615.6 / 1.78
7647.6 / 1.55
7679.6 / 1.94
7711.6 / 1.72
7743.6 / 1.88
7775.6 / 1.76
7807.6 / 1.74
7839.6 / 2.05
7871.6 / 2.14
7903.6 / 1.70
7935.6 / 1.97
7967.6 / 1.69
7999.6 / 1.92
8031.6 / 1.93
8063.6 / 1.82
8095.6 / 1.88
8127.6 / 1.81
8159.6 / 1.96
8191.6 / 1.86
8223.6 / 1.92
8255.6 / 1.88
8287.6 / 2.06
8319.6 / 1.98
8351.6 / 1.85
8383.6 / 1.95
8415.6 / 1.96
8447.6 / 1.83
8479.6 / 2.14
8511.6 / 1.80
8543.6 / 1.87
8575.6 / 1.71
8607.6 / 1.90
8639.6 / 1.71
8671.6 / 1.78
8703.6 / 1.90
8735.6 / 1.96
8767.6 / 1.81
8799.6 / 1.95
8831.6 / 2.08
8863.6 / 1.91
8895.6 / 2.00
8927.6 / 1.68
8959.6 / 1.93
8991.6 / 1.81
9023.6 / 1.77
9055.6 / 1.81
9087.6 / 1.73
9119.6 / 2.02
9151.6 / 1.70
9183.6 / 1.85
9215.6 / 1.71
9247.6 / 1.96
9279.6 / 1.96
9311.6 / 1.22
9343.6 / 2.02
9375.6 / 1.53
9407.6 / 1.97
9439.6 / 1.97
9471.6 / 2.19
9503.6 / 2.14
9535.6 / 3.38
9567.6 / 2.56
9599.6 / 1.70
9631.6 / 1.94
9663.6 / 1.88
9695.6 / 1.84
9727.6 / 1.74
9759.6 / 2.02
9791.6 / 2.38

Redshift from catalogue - 0.45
